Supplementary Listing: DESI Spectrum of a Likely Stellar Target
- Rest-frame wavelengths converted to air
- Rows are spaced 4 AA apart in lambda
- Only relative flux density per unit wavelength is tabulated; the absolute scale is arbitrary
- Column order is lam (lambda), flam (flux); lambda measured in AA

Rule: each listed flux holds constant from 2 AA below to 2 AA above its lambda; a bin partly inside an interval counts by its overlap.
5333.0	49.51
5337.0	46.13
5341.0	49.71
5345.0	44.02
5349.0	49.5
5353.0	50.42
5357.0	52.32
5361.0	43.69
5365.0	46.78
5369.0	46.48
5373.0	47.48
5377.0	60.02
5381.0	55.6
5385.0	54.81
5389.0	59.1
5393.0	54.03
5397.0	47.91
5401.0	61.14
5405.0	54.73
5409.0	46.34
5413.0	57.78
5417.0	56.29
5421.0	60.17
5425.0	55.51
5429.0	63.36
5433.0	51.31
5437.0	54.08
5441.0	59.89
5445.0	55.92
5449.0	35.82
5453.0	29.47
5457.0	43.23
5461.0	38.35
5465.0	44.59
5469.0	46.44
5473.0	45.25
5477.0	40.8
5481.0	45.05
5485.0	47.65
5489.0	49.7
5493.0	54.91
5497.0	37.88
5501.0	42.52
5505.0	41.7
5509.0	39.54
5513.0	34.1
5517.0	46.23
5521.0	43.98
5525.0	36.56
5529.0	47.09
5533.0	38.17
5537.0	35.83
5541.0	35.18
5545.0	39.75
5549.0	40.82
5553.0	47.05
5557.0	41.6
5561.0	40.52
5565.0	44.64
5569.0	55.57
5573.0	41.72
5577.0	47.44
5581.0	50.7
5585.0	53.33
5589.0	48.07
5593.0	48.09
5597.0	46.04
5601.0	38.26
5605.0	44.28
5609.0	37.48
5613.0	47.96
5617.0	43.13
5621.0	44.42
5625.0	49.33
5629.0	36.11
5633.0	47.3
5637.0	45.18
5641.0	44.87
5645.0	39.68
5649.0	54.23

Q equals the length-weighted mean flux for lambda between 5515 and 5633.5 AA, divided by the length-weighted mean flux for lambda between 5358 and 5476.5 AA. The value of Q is 0.86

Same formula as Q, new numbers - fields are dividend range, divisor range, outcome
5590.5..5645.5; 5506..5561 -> 1.08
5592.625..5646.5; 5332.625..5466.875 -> 0.86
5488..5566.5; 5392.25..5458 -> 0.80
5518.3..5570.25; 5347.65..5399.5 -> 0.81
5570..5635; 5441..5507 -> 1.03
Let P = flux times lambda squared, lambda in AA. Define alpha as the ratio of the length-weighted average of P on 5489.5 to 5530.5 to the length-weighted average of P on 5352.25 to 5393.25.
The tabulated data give 0.87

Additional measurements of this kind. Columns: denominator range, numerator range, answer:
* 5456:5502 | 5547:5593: 1.07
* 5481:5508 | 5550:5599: 1.06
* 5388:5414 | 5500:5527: 0.78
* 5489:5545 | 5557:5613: 1.14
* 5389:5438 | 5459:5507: 0.83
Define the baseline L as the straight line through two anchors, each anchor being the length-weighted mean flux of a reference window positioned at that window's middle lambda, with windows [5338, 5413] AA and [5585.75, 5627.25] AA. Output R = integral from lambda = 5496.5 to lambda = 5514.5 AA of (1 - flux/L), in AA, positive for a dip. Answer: 3.2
